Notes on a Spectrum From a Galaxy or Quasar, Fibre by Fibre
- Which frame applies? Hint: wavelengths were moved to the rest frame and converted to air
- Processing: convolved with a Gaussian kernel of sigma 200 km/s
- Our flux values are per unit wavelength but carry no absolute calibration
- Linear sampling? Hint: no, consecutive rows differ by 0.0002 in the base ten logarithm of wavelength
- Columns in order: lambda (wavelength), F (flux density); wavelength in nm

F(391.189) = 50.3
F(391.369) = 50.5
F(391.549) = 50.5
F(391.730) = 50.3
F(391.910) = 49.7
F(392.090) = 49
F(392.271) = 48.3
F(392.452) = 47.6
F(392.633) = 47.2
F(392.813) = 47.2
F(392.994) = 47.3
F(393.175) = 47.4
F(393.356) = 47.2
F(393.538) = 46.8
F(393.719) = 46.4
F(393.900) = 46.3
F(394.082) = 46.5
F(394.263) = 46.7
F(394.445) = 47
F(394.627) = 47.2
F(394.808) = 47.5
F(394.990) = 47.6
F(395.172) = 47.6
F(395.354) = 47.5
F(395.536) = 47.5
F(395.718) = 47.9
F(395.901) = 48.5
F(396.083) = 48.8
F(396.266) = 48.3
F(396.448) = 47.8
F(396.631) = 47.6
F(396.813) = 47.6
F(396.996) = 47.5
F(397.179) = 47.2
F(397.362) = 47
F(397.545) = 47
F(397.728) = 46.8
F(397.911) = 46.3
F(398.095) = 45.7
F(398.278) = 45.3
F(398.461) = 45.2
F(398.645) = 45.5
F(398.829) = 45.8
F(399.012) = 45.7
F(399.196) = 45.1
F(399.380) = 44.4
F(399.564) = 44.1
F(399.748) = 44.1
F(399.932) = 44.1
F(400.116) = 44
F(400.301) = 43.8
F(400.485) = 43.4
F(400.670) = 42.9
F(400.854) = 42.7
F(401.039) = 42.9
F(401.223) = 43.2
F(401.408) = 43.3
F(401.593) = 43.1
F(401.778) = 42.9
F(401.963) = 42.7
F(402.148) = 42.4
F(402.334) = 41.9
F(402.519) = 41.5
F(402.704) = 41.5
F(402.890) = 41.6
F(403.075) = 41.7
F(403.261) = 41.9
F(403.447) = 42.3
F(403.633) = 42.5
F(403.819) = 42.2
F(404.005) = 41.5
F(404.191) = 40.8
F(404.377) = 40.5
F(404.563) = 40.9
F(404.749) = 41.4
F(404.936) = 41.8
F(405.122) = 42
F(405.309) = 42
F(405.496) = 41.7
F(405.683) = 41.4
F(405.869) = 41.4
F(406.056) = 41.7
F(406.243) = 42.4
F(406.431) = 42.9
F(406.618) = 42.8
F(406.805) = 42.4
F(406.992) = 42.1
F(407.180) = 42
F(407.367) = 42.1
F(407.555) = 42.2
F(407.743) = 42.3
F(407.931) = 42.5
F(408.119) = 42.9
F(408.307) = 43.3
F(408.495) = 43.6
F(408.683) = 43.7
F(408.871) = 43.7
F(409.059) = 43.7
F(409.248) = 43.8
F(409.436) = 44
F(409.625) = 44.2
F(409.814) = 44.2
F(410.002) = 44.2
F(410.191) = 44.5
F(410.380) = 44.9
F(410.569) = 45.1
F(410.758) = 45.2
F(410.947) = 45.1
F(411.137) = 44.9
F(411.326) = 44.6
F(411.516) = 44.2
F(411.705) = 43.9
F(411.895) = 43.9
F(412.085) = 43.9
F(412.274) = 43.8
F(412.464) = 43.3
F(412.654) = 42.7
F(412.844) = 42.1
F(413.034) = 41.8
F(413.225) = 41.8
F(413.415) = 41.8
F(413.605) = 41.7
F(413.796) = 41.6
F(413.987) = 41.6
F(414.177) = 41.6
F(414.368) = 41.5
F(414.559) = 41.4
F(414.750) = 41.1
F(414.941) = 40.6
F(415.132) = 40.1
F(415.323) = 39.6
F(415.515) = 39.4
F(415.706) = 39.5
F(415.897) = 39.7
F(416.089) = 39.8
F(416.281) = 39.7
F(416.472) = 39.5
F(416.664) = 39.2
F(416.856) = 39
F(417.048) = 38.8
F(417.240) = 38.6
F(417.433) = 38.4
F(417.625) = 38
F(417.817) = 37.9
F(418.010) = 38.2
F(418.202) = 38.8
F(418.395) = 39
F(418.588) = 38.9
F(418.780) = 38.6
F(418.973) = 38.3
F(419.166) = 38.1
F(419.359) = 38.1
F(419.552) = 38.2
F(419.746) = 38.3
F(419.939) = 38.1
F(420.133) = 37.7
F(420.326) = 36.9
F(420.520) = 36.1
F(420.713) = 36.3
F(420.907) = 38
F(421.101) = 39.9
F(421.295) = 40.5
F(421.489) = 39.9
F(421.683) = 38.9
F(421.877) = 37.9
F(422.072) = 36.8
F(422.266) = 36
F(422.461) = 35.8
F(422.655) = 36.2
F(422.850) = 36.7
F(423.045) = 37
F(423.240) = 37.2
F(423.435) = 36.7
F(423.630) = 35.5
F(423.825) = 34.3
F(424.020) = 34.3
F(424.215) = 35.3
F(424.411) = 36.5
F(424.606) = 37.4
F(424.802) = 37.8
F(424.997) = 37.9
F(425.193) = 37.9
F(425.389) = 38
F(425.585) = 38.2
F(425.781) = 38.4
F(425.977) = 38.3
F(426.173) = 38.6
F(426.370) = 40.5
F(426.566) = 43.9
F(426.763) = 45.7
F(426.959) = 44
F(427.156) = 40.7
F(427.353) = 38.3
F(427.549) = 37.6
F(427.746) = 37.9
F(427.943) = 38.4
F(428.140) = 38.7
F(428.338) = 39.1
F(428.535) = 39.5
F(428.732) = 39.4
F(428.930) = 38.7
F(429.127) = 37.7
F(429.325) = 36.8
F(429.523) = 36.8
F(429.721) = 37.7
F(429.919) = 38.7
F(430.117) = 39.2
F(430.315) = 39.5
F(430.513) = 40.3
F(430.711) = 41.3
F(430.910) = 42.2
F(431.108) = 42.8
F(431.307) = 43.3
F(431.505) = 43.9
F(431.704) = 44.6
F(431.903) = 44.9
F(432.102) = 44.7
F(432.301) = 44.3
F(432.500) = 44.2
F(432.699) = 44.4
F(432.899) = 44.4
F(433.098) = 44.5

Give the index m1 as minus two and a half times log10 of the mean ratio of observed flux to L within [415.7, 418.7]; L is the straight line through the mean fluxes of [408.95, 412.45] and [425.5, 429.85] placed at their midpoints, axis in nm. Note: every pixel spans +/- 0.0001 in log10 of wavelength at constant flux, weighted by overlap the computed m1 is 0.09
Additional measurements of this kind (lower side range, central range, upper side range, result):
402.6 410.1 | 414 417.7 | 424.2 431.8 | 0.04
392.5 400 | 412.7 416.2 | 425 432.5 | 0.06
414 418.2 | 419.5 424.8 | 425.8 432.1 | 0.08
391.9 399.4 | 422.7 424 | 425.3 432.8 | 0.16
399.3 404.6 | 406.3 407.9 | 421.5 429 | -0.02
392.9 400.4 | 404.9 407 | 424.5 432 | 0.06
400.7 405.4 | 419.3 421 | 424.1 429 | 0.07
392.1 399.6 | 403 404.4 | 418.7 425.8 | 0.06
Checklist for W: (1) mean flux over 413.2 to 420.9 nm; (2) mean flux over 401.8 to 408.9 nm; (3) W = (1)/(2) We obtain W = 0.9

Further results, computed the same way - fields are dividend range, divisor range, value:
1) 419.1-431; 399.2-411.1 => 0.89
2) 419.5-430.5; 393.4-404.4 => 0.85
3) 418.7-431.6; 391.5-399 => 0.81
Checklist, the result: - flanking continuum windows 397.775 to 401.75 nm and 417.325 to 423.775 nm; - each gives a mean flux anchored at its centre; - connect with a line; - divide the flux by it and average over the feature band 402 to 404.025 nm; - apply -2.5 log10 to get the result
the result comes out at 0.035 mag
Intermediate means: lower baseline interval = 44.3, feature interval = 41.9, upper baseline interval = 37.8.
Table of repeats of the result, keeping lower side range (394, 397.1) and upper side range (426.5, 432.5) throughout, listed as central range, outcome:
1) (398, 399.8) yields 0.04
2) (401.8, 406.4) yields 0.10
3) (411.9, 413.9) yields 0.04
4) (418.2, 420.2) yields 0.12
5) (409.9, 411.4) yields -0.01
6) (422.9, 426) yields 0.13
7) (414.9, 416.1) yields 0.10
